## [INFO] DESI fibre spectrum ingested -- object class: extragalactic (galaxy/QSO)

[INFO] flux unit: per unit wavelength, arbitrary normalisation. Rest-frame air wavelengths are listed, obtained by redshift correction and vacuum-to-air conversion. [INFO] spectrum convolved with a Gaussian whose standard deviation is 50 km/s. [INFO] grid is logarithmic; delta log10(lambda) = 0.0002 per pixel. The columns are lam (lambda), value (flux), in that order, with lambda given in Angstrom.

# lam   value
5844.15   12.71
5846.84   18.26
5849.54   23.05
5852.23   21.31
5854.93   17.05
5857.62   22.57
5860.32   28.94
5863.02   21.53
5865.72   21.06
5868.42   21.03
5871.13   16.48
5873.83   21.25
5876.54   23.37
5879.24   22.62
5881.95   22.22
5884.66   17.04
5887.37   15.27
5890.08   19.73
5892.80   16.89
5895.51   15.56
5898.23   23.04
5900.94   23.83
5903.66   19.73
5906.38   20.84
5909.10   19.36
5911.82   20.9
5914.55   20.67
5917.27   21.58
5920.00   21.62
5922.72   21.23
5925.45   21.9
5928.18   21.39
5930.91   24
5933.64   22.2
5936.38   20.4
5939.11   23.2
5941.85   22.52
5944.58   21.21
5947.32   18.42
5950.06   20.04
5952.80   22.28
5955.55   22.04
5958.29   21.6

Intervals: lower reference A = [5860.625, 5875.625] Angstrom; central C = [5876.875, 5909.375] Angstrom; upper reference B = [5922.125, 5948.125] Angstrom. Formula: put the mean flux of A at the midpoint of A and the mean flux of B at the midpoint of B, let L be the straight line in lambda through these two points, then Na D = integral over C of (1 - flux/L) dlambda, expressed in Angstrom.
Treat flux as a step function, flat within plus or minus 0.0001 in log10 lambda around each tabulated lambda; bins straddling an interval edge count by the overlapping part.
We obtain 2.20 Angstrom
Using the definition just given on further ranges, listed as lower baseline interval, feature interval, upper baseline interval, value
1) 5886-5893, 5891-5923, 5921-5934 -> -1.40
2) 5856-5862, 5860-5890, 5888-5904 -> 2.79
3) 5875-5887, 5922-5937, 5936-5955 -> -0.59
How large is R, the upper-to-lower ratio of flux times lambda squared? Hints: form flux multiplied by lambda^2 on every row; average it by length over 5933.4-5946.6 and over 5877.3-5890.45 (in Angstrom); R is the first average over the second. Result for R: 1.13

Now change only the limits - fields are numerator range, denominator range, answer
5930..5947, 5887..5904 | 1.15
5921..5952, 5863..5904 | 1.10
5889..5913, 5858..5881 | 0.92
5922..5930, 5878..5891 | 1.14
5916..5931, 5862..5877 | 1.08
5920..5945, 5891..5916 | 1.11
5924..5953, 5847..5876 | 1.04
